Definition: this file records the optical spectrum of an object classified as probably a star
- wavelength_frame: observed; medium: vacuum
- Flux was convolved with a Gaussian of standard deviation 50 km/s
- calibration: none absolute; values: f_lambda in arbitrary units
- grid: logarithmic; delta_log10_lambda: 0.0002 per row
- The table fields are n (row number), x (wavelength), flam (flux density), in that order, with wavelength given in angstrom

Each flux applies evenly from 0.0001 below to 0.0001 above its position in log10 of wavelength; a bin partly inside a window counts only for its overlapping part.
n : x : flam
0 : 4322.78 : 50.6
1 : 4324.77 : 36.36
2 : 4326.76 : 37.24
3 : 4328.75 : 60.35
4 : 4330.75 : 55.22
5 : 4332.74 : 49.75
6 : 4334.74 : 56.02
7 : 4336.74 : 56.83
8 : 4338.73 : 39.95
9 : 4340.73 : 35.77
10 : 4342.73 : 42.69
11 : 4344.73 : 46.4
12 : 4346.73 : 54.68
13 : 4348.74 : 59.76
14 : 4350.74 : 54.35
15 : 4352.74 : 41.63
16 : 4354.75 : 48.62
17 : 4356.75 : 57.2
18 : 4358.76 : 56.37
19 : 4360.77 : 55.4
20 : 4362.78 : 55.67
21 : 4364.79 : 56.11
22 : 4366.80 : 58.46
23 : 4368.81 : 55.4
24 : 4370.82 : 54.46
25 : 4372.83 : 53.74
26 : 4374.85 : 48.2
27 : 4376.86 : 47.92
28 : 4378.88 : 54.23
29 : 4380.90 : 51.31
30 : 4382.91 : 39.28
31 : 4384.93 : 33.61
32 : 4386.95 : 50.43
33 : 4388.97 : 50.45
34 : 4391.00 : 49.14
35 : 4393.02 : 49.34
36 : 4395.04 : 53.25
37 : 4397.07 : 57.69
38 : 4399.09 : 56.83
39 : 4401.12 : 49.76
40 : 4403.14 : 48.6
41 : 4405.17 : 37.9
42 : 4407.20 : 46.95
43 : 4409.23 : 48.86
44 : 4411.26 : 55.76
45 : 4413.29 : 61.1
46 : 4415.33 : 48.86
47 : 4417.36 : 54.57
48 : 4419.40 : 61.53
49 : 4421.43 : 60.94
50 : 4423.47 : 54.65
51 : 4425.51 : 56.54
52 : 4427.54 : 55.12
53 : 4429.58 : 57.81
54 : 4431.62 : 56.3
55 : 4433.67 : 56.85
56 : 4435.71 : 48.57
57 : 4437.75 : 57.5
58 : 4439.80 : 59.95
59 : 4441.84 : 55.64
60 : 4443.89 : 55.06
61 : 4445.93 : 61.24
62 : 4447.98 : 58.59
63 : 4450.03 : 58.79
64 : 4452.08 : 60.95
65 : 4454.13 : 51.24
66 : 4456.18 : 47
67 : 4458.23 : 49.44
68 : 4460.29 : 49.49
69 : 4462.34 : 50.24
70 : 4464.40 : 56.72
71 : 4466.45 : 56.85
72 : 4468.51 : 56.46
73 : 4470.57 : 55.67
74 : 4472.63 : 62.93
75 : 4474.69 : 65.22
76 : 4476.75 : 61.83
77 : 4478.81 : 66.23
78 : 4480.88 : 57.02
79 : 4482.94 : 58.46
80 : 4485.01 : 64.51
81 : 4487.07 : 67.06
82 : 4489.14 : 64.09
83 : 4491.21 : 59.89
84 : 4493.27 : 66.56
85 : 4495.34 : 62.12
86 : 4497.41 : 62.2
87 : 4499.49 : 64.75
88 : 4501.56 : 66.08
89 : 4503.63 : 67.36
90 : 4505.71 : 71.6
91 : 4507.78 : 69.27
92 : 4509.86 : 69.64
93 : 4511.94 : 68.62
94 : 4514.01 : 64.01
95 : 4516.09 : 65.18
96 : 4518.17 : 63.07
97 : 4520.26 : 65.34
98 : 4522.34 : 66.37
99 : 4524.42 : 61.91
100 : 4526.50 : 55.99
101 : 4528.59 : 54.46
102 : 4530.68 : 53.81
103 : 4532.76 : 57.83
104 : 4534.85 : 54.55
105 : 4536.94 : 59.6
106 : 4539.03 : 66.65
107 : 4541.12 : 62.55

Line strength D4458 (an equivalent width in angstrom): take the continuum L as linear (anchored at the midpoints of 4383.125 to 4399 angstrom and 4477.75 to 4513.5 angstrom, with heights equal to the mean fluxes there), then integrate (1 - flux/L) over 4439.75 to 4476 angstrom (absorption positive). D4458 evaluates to 1.9 angstrom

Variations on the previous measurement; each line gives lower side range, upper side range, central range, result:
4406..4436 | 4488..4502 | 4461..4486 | 0.8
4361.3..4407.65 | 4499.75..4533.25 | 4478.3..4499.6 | -0.6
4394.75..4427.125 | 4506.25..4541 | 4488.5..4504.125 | -1.0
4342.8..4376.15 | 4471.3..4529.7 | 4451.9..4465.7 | 2.1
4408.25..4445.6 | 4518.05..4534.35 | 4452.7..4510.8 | -2.8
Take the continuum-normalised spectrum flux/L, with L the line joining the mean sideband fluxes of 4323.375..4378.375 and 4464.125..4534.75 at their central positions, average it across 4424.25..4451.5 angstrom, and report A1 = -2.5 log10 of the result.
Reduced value 0.02 mag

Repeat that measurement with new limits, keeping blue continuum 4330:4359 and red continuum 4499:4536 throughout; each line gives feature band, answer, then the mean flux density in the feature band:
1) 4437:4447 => -0.01 mag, 57.9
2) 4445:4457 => 0.03 mag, 56.4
